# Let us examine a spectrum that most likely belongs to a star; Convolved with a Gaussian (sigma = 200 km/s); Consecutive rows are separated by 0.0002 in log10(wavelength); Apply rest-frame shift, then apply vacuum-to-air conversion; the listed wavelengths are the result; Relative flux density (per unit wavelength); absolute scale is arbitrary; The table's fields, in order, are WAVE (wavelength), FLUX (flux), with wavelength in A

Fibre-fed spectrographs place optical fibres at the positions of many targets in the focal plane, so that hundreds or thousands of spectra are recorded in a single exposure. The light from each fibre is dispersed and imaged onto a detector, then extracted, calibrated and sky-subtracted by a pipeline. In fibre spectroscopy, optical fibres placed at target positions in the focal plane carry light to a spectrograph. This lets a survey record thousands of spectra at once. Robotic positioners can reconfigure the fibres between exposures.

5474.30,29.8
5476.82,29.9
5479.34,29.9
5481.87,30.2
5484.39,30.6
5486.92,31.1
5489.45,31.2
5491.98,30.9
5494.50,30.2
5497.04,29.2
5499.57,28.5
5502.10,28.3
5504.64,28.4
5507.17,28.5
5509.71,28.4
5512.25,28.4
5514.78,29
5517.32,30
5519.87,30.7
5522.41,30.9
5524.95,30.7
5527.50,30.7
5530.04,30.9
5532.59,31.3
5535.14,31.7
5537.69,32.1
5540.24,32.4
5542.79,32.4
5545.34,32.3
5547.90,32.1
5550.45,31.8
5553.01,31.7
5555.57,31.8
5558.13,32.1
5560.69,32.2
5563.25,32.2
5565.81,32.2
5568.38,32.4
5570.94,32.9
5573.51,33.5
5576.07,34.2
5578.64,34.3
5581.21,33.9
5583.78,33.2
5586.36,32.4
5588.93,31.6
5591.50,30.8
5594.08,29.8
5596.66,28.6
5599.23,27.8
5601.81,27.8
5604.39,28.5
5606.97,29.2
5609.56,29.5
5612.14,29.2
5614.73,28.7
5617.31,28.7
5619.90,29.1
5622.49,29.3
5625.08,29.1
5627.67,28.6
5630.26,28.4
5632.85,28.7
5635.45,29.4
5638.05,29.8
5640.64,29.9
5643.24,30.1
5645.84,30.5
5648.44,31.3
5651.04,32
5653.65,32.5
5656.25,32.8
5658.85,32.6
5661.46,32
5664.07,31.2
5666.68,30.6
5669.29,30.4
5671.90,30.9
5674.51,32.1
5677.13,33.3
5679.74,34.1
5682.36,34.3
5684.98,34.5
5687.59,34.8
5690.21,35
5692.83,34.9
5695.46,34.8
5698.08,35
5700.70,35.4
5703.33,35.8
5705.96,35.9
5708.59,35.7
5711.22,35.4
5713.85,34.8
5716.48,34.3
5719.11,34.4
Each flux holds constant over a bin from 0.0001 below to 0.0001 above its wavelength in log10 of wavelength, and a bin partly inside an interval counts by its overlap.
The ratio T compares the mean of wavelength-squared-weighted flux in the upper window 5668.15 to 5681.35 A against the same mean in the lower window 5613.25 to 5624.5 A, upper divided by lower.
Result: 1.14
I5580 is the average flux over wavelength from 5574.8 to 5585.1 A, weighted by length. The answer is 33.9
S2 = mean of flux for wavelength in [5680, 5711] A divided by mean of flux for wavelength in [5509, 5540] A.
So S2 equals 1.15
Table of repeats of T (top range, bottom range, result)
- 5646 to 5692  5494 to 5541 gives 1.15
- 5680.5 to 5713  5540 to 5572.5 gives 1.15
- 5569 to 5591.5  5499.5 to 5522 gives 1.17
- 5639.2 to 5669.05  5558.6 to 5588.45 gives 0.98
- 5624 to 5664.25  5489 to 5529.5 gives 1.08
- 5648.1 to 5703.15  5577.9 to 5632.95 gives 1.14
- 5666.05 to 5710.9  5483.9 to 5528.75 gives 1.22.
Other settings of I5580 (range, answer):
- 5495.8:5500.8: 28.9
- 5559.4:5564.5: 32.2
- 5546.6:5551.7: 32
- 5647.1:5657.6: 32.2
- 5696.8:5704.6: 35.4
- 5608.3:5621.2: 29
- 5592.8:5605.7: 28.5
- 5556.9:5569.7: 32.2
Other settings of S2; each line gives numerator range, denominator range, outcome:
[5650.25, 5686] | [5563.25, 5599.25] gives 1.01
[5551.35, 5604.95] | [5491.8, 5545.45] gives 1.05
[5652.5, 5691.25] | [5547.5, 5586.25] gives 1.00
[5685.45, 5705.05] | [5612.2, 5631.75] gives 1.22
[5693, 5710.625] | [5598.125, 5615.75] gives 1.23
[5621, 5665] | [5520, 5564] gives 0.96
